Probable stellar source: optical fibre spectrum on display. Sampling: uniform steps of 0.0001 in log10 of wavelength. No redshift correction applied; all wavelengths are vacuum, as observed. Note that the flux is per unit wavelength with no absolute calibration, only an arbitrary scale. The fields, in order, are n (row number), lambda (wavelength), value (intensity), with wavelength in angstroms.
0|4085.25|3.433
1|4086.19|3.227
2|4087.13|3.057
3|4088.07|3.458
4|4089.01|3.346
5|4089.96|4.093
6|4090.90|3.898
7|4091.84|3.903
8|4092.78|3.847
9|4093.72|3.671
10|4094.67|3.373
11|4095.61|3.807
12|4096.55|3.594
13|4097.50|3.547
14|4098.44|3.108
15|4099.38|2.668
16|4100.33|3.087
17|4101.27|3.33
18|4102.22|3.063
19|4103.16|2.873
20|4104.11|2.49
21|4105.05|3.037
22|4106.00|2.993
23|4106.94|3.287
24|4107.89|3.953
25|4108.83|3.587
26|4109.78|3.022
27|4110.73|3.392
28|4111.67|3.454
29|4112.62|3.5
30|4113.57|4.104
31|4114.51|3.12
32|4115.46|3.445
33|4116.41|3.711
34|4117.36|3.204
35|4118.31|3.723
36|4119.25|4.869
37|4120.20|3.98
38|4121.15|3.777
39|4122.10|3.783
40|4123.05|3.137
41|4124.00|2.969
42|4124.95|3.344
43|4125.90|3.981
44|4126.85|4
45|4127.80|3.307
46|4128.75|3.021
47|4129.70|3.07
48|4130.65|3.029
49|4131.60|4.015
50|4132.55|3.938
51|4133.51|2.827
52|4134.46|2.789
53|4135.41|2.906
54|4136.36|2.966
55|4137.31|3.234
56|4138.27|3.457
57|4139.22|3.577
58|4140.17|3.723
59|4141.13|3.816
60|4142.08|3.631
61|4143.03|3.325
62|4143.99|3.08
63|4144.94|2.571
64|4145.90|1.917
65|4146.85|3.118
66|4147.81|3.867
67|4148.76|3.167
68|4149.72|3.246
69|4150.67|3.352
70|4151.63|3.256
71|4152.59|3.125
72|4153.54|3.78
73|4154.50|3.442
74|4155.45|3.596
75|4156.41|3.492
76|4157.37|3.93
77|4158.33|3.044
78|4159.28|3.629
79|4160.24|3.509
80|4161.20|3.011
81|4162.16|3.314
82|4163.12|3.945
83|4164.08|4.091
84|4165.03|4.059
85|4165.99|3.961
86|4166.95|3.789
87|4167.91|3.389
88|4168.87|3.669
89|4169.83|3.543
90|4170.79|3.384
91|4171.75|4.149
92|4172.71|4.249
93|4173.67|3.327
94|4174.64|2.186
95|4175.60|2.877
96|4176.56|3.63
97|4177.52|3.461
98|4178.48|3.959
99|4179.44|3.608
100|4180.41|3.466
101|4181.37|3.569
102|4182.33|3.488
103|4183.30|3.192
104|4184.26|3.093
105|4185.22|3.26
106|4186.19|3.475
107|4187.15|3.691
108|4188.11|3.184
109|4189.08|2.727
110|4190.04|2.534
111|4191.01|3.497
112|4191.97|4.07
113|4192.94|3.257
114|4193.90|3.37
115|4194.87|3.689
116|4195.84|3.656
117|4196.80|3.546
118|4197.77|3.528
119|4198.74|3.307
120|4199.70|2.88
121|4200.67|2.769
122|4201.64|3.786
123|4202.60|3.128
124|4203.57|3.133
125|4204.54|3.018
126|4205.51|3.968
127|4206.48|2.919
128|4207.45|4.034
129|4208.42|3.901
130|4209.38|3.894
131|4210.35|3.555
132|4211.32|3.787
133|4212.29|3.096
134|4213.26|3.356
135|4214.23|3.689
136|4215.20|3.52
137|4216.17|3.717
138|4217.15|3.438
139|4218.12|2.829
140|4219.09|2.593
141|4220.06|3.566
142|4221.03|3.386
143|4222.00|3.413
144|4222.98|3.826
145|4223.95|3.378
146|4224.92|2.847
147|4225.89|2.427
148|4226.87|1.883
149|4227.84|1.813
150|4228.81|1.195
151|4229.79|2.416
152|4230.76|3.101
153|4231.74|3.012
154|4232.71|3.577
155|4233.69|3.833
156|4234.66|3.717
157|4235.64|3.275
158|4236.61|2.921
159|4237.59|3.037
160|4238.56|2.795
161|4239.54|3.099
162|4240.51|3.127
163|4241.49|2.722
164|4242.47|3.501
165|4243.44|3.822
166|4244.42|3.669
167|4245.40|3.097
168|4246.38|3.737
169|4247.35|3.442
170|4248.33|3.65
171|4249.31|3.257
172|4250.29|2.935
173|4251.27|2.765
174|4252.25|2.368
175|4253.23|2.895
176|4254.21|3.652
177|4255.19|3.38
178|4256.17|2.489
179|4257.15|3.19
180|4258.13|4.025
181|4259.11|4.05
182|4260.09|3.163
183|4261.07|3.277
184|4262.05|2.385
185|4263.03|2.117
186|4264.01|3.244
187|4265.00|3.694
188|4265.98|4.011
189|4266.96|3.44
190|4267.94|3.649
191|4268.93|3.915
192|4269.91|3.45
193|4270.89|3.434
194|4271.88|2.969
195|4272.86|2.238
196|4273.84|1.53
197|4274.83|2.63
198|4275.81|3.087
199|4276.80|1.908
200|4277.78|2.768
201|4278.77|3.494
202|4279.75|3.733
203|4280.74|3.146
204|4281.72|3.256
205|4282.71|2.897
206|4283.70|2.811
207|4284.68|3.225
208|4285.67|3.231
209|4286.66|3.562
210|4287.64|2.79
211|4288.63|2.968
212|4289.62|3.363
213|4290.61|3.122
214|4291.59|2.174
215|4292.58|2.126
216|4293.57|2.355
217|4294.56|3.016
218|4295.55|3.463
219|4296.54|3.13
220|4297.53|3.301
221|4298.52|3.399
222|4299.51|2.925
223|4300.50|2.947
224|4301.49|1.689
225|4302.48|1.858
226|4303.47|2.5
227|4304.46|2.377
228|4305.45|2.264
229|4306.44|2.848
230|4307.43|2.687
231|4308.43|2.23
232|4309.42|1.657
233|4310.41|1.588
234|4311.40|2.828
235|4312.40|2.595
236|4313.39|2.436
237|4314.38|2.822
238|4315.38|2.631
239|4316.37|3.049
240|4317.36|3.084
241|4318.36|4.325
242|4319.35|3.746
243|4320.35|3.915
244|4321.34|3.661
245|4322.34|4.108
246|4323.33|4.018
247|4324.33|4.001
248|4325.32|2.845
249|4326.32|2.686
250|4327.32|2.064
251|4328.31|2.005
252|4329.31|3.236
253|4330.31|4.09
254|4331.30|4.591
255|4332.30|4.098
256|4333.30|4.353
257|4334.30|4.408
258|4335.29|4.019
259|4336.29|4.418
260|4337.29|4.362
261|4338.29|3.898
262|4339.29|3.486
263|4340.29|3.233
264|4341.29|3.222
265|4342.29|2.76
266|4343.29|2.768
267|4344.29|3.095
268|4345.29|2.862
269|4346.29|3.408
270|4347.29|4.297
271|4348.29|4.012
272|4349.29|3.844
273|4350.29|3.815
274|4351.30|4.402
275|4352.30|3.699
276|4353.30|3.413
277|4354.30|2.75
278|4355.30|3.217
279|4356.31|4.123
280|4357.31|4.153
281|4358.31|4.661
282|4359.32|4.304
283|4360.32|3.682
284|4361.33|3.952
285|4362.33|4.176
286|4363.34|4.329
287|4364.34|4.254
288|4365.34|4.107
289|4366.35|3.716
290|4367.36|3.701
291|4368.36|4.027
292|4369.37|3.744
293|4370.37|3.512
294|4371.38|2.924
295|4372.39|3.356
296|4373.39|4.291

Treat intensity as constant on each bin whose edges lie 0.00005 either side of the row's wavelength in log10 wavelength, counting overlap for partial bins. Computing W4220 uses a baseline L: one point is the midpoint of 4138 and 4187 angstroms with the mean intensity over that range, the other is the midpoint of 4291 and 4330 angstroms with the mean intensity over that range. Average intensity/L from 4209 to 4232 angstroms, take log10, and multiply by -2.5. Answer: 0.05 mag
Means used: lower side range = 3.45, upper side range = 2.84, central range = 3.07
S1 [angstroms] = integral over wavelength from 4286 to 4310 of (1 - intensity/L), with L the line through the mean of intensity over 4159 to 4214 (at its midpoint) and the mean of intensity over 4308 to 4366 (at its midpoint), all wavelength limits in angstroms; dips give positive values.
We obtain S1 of 5.53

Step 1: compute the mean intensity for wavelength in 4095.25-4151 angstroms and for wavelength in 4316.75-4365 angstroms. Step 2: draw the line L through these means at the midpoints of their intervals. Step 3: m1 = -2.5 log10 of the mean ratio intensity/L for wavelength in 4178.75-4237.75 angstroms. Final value 0.073 mag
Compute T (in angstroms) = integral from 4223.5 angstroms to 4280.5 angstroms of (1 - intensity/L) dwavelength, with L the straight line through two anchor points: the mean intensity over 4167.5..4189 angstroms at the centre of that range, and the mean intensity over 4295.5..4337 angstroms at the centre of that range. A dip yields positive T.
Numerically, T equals 3.35 angstroms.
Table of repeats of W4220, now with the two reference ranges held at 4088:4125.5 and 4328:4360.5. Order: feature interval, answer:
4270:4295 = 0.26 mag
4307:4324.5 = 0.21 mag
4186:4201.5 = 0.07 mag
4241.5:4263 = 0.12 mag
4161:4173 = -0.06 mag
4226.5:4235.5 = 0.29 mag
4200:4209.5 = 0.05 mag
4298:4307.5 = 0.40 mag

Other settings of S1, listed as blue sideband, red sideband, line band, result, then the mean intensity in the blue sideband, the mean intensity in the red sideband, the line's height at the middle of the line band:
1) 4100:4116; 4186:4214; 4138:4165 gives -0.5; 3.28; 3.41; 3.34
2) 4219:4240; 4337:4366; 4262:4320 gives 7.9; 2.97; 3.73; 3.35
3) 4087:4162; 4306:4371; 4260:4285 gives 3.0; 3.4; 3.51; 3.47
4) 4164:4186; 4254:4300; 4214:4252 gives 1.8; 3.53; 3.09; 3.28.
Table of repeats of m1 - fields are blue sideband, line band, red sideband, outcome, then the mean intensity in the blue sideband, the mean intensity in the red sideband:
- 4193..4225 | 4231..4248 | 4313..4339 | 0.04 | 3.41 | 3.58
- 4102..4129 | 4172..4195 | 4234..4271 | 0.00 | 3.46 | 3.28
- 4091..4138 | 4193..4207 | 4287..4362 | 0.00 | 3.41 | 3.26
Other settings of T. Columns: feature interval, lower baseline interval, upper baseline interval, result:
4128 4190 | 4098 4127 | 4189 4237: -1.02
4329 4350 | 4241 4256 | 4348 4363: 0.23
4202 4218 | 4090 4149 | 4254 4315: -1.90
